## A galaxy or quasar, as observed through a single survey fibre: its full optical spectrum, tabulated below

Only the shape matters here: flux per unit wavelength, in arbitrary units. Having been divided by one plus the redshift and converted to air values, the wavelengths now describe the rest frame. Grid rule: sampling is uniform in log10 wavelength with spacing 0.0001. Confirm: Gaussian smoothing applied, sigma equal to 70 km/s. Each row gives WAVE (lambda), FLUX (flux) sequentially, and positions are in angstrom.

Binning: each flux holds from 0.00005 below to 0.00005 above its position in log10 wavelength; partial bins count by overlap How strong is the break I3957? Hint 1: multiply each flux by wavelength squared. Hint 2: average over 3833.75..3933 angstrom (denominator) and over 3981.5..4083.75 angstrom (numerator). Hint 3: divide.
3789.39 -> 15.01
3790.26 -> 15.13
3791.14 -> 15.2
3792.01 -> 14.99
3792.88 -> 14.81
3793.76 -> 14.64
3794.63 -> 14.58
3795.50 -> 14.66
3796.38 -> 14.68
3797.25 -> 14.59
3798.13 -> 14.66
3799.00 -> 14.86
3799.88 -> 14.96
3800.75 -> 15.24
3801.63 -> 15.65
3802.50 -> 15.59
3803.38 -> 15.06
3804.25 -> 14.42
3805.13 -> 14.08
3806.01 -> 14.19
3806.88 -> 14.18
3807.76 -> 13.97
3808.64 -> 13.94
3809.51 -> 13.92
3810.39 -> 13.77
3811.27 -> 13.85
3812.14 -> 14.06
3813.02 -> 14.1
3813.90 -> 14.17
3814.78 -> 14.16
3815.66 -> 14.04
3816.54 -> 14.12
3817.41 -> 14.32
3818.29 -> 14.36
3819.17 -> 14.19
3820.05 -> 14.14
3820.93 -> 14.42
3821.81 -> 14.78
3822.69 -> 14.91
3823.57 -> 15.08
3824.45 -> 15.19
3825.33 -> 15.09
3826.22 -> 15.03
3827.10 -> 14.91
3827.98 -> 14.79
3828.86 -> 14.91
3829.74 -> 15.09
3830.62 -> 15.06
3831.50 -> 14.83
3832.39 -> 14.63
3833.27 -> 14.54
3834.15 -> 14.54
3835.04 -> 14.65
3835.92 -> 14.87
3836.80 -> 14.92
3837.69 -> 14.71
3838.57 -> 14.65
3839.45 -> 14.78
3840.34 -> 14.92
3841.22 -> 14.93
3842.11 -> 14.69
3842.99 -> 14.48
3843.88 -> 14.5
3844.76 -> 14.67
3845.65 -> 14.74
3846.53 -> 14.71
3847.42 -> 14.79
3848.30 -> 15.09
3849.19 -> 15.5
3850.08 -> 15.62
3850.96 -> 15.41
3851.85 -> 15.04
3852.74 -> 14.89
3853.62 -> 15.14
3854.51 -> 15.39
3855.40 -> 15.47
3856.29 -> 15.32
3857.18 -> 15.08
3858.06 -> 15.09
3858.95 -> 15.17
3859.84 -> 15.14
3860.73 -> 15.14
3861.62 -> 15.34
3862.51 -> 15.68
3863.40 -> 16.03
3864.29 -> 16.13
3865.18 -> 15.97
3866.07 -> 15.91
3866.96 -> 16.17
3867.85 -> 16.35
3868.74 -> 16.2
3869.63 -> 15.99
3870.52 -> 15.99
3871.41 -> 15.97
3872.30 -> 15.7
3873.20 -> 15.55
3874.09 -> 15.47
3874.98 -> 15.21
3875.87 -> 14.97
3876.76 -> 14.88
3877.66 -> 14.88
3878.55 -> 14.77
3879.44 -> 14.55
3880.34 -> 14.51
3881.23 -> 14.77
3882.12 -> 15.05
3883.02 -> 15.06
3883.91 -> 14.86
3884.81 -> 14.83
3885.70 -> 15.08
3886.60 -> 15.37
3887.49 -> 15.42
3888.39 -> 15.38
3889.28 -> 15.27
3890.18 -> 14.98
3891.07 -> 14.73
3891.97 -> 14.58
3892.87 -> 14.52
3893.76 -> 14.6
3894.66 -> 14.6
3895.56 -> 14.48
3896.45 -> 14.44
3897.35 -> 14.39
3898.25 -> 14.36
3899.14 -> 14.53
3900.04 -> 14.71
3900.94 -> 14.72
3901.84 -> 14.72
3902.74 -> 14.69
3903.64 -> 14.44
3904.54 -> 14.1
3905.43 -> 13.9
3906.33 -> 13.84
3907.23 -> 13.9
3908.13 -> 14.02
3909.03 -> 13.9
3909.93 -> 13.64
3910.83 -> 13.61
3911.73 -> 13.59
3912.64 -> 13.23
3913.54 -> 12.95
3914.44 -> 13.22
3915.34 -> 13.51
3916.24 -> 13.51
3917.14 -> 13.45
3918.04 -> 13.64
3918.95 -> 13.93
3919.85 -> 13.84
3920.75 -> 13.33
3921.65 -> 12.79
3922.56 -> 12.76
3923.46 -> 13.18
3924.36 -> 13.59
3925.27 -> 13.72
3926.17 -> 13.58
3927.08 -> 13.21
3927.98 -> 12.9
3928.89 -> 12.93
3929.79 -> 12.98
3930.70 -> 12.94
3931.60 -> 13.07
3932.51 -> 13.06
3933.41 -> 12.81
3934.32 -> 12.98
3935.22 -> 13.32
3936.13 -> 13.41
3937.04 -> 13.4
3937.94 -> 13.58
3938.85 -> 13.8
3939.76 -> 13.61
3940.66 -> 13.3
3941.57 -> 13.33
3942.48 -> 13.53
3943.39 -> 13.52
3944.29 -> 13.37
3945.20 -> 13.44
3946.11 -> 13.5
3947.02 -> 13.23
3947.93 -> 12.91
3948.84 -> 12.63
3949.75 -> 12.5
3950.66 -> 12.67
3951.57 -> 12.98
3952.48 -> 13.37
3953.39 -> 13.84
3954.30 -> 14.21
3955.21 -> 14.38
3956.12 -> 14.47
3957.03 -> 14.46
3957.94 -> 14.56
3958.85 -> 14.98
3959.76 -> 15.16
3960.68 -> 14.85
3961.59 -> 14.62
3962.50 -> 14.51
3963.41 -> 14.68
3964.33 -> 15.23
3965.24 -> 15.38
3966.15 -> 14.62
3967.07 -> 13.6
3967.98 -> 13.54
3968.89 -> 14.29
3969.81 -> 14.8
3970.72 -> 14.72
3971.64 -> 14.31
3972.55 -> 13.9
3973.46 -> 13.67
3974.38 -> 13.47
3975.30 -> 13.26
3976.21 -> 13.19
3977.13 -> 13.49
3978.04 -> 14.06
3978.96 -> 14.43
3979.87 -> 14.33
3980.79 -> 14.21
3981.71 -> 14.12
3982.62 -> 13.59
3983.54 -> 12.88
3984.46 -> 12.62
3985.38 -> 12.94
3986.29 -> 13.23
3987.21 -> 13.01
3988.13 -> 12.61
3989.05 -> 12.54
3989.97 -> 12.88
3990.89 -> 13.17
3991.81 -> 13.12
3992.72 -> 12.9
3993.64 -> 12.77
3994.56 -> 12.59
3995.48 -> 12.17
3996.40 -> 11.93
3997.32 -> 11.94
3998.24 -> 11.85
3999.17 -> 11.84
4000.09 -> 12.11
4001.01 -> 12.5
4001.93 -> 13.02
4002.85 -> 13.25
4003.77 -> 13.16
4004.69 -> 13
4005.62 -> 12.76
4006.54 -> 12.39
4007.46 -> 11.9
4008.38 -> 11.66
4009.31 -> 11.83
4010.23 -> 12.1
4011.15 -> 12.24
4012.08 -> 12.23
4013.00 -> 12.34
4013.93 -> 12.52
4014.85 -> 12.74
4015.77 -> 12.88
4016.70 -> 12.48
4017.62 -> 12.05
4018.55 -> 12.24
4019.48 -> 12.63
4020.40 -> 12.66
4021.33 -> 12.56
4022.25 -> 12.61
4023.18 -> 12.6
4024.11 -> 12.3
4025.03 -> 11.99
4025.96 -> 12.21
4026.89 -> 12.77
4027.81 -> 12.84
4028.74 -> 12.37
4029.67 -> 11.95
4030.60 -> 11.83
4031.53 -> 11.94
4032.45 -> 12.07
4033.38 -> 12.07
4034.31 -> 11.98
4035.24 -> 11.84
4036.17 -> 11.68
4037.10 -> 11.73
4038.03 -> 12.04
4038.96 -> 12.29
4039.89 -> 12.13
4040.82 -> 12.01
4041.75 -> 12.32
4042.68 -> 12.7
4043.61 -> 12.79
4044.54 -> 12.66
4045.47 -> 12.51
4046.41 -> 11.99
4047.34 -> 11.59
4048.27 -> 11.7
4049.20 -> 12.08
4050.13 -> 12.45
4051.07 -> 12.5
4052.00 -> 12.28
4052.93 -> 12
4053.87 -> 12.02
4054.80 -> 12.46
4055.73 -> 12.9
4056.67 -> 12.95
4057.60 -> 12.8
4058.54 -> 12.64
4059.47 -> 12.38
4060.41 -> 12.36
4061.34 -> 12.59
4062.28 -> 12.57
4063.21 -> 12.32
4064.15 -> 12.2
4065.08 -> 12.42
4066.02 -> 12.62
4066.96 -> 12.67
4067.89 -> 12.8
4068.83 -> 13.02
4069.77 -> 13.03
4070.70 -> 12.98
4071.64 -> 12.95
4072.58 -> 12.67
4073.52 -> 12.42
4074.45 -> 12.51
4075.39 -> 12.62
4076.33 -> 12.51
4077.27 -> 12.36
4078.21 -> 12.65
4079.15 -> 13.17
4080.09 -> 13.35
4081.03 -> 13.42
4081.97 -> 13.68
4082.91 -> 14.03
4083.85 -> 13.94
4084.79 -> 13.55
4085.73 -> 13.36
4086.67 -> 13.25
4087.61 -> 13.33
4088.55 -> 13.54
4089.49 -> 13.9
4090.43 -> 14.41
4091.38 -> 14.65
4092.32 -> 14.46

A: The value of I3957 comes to 0.9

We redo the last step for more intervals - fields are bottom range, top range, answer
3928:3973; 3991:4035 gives 0.93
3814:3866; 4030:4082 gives 0.93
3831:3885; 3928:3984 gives 0.95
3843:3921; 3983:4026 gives 0.90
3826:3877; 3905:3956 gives 0.92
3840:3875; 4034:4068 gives 0.88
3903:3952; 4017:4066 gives 0.97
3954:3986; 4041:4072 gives 0.92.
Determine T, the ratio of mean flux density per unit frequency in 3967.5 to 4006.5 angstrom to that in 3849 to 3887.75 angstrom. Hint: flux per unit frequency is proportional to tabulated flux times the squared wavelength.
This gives 0.91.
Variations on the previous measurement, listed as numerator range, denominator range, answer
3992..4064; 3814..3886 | 0.90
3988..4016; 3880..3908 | 0.90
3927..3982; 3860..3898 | 0.94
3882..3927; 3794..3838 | 1.02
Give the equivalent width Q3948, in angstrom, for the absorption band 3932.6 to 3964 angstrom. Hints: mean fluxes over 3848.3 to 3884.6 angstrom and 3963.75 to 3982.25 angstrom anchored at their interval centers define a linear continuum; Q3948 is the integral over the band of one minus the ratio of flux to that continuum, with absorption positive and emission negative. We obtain 1.6 angstrom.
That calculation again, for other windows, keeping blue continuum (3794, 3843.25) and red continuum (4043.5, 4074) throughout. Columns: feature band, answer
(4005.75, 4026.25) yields 0.9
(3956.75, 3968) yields -1.1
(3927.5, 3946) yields 0.4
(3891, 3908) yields -0.6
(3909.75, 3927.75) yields 0.4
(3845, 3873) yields -2.4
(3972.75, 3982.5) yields -0.5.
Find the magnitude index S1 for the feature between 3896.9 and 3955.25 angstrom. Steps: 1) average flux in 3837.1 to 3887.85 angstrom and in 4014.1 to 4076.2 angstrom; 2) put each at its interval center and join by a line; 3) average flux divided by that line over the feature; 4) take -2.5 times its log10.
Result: 0.06 mag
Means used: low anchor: 15.2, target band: 13.5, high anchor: 12.4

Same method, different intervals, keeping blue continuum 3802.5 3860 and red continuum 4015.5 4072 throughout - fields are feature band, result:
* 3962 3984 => -0.08 mag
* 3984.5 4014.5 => 0.03 mag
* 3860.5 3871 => -0.12 mag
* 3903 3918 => 0.01 mag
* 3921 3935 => 0.04 mag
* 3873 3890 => -0.07 mag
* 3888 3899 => -0.05 mag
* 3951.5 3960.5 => -0.08 mag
